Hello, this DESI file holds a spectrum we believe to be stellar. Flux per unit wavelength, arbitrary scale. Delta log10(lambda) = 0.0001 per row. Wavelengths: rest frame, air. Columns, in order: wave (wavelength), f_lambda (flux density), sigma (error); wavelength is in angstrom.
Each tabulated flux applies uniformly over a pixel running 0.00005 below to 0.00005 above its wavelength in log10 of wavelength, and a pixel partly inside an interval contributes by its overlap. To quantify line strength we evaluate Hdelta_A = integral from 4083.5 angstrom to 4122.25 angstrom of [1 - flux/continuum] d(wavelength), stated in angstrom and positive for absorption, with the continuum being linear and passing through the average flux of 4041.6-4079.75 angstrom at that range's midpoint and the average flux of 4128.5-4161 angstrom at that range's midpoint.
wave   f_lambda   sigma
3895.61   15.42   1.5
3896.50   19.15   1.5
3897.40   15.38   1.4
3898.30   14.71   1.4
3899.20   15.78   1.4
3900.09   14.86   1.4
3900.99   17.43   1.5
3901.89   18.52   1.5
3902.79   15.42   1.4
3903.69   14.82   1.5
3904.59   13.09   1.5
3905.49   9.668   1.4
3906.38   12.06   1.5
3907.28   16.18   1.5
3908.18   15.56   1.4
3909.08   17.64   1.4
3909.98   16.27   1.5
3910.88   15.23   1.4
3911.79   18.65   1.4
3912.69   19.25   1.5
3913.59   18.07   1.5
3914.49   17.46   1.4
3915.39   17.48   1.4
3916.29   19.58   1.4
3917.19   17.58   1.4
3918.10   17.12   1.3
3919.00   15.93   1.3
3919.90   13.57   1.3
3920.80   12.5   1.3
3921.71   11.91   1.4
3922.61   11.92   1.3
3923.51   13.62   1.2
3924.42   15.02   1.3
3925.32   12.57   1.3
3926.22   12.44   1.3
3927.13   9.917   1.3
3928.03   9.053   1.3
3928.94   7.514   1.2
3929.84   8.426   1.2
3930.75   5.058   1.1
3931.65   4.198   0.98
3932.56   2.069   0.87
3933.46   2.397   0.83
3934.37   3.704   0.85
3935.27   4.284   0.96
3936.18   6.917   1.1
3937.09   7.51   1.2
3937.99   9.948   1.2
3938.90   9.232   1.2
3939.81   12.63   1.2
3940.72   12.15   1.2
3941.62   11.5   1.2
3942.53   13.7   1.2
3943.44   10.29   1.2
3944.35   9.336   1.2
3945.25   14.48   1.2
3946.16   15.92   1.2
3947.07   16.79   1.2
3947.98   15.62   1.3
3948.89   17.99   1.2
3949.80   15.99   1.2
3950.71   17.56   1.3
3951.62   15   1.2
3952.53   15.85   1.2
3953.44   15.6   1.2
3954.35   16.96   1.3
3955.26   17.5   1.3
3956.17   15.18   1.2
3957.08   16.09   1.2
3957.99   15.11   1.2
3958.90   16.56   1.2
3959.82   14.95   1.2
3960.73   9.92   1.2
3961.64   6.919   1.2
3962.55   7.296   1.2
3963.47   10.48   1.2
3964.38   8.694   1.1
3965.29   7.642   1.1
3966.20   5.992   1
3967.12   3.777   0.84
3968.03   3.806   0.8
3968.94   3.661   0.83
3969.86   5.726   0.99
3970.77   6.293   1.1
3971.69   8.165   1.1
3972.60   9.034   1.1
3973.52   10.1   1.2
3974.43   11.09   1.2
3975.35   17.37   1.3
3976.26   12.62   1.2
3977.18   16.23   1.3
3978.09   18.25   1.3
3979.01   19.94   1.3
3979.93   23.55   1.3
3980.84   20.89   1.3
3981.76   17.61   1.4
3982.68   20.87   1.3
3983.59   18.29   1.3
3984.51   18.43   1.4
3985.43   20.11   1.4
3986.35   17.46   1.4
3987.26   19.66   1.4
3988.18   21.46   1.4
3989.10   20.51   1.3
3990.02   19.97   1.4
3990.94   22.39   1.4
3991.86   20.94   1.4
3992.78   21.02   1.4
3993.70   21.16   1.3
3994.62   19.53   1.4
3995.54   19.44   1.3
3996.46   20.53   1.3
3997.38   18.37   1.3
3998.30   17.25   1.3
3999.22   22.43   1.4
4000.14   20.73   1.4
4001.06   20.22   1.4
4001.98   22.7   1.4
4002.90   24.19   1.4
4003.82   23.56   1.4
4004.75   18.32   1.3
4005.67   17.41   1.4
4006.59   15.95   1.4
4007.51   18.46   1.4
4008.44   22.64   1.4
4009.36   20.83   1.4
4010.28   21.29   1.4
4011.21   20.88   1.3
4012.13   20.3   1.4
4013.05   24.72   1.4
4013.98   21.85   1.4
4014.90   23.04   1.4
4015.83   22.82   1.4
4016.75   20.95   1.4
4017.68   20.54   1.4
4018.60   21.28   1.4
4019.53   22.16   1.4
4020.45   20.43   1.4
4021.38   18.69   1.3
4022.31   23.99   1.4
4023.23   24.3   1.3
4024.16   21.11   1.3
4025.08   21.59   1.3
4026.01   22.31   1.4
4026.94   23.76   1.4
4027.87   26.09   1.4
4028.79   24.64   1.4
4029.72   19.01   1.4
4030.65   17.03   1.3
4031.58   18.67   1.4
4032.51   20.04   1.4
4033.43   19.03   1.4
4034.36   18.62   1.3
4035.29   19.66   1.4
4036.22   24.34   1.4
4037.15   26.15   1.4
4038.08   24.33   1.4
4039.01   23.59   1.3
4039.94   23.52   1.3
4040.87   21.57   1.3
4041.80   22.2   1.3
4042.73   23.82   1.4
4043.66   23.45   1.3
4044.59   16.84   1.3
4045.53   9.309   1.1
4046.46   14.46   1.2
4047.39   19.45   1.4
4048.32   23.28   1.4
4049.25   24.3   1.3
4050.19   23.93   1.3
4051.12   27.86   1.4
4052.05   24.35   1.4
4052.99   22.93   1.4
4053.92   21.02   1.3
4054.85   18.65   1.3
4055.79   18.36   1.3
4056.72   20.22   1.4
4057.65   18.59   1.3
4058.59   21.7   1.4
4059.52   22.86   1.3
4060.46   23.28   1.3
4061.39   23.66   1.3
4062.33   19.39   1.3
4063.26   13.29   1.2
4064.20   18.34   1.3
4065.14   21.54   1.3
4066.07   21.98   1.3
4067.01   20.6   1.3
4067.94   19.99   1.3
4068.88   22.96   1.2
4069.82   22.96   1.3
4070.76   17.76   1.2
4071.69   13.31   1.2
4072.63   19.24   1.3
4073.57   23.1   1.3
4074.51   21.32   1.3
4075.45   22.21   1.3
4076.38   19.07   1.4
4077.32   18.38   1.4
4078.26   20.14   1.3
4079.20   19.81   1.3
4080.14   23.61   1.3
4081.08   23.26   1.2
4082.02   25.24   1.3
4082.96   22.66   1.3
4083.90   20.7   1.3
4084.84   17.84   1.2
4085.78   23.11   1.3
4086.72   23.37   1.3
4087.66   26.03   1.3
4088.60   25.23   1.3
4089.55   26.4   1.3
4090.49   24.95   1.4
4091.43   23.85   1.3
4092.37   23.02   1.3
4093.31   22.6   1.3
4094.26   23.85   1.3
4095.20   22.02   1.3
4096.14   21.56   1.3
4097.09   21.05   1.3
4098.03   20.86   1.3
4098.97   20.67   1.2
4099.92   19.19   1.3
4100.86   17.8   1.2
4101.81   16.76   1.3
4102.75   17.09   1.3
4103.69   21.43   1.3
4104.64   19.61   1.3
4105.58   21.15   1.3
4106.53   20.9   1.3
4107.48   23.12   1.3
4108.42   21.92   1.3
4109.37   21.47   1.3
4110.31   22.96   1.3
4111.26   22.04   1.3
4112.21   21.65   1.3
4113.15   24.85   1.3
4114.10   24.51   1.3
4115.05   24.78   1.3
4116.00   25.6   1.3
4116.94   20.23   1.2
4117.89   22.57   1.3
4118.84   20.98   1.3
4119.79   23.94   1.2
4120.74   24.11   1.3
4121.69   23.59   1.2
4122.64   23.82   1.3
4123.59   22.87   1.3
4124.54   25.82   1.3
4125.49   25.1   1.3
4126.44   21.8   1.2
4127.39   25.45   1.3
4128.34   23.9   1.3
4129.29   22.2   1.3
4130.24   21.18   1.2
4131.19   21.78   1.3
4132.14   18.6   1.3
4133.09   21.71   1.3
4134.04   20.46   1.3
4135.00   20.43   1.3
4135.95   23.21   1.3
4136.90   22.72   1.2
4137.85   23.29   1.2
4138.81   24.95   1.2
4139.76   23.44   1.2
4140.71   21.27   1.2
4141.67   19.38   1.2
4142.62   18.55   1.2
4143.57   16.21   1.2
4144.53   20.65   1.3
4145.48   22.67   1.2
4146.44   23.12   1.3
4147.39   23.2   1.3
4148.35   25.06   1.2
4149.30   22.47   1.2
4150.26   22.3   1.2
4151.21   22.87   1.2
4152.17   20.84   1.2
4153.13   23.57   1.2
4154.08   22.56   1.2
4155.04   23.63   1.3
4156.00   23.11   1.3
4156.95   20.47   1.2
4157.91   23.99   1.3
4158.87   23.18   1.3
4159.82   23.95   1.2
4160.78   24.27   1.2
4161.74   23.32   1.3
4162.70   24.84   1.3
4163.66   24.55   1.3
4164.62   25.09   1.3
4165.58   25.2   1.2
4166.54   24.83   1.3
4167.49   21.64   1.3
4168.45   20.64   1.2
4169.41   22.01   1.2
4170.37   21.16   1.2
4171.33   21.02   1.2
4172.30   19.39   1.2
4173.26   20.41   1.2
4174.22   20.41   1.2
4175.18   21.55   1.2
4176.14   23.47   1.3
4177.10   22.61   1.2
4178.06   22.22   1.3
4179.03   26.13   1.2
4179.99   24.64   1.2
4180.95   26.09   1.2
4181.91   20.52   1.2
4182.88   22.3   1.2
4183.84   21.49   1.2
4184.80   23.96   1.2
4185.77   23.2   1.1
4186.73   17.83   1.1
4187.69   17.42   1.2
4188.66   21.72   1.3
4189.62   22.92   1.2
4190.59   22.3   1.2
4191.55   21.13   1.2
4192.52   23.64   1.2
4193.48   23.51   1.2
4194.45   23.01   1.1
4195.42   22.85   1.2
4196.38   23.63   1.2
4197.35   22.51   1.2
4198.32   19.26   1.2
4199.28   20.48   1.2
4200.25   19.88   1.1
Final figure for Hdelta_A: -1.6 angstrom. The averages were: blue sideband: 20.5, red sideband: 22.1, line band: 22.2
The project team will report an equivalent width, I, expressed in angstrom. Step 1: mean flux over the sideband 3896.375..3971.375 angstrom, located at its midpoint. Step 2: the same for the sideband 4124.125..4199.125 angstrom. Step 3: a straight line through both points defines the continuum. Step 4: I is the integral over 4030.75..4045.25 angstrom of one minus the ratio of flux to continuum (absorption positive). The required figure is -3.8 angstrom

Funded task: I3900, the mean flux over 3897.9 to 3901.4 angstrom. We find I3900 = 15.7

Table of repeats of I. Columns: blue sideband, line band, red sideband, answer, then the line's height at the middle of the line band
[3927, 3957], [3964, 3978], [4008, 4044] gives 5.7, 15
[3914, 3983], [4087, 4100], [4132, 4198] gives -2.8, 19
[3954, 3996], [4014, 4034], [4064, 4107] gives -4.4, 17.7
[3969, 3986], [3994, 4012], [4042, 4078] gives -3.9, 16.7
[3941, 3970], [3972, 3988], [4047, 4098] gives -3.1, 14.3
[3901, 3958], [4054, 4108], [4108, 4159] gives -2.6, 20.1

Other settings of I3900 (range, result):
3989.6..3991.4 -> 21.2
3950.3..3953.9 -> 16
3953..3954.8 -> 16.3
